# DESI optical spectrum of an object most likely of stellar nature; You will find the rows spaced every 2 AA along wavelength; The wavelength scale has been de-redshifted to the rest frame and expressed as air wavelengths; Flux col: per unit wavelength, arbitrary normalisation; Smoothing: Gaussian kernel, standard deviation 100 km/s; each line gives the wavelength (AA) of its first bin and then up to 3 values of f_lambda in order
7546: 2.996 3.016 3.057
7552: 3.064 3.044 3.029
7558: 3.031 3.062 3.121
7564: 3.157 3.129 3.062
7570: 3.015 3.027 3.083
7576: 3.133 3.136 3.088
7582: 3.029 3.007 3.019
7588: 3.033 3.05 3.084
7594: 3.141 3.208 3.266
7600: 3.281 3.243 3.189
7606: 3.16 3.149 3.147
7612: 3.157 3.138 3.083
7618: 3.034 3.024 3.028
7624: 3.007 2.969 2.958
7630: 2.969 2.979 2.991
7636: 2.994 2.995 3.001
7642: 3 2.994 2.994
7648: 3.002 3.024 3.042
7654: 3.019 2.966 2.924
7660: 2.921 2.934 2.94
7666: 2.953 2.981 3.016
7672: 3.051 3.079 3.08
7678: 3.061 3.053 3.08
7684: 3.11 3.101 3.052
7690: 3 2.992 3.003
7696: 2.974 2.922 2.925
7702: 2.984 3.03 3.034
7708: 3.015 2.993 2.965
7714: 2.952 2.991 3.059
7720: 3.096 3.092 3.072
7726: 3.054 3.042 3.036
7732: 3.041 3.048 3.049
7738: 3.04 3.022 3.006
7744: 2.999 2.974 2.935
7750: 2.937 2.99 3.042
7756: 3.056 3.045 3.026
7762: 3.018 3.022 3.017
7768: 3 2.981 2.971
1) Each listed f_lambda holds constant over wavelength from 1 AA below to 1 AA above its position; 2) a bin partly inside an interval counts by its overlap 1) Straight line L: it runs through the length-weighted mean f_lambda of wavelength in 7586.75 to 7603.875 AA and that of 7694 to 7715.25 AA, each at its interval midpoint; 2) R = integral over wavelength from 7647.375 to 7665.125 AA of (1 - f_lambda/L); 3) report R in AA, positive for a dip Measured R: 0.5 AA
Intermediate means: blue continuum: 3.16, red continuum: 2.98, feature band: 2.97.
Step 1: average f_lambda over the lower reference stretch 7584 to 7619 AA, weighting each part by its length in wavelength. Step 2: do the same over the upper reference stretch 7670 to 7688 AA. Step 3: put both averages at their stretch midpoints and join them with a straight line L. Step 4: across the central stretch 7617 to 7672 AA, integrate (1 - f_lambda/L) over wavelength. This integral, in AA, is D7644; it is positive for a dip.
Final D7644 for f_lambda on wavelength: 2.0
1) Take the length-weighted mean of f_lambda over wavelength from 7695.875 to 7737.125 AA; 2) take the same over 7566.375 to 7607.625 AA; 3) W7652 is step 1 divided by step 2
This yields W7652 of 0.97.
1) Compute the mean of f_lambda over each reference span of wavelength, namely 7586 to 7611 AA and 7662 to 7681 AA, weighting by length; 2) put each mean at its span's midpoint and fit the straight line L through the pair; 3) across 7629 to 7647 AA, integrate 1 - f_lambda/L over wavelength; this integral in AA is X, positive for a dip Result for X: 0.5 AA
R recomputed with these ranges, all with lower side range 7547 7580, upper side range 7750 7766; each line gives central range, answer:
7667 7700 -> 0.1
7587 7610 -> -0.7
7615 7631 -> 0.3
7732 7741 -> 0.0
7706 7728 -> 0.0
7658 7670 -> 0.4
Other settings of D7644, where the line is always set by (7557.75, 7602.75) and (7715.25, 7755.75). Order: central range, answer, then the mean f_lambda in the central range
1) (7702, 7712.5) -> 0.1 AA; 3.01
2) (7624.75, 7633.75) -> 0.3 AA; 2.97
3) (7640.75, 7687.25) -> 0.7 AA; 3.01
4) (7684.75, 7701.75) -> 0.3 AA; 3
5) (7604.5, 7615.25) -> -0.2 AA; 3.15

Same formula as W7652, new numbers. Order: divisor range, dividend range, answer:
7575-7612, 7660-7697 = 0.97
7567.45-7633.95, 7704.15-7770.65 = 0.98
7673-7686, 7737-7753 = 0.97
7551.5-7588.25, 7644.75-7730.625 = 0.98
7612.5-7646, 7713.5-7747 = 1.01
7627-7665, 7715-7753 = 1.01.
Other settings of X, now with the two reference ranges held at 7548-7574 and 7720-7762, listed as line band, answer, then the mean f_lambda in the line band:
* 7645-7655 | 0.1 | 3.02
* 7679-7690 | -0.1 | 3.07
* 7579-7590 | 0.1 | 3.04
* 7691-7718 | 0.4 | 2.99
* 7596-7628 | -0.7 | 3.12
